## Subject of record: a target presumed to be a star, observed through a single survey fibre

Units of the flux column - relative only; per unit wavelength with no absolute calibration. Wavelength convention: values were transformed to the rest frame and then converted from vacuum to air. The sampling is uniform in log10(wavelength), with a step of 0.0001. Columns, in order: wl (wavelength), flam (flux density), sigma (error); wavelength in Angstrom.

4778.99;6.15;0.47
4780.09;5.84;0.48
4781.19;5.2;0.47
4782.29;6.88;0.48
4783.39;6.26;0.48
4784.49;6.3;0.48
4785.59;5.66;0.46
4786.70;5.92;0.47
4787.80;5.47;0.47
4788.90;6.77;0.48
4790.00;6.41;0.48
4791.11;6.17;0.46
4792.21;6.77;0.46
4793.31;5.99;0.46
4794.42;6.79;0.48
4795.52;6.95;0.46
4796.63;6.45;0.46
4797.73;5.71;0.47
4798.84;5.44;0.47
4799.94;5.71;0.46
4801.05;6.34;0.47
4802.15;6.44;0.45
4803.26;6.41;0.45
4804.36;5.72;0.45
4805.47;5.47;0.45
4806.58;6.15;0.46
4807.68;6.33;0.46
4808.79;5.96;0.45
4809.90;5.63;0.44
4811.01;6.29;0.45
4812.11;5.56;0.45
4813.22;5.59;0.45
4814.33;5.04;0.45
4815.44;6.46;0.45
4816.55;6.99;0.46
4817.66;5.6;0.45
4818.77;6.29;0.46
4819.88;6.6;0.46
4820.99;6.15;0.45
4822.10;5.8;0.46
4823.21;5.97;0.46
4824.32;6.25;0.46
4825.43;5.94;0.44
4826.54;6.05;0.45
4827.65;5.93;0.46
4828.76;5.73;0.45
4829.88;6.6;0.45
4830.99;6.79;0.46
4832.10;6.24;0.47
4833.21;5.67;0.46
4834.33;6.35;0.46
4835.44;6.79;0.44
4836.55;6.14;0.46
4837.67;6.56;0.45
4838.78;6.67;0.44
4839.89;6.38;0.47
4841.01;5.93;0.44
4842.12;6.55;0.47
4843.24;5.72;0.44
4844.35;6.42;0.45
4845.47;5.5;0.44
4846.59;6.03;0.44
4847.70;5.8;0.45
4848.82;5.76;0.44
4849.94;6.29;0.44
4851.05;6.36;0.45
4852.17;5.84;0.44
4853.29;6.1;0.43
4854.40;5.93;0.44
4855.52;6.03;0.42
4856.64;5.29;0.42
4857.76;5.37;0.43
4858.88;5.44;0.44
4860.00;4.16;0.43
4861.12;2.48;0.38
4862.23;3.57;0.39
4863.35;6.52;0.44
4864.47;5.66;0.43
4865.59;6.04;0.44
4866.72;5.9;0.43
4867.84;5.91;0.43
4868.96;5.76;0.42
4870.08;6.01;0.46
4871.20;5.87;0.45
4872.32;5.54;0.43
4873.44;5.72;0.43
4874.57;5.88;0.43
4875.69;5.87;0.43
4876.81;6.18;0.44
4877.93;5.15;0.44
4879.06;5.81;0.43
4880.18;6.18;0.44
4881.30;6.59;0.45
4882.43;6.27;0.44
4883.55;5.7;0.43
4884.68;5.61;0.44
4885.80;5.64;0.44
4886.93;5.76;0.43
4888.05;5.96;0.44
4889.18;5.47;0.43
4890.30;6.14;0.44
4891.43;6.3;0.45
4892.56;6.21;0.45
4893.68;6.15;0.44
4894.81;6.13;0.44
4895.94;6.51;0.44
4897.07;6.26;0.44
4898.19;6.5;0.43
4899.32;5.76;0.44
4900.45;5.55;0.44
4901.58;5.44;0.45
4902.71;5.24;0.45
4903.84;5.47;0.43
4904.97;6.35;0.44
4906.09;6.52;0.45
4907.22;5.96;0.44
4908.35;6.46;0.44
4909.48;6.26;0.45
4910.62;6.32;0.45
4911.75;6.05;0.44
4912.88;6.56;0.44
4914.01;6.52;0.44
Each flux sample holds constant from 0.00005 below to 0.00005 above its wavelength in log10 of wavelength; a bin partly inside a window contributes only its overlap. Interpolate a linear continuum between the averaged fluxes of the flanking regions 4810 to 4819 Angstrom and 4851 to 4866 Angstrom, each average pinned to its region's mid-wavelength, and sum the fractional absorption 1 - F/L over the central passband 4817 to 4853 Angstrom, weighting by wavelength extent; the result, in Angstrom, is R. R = -3.2 Angstrom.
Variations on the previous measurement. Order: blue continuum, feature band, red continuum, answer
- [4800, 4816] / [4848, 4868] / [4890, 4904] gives 1.6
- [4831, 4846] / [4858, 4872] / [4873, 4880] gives 1.5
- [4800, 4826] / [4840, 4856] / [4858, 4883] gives -0.8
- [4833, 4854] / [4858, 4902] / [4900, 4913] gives 2.4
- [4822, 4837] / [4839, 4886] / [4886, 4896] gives 2.8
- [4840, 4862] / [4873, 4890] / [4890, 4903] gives 0.1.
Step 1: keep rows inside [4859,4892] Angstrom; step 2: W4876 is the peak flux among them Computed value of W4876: 6.59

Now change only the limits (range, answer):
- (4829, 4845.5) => 6.79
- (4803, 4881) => 6.99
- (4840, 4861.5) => 6.55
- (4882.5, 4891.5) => 6.3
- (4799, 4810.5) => 6.44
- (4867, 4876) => 6.01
